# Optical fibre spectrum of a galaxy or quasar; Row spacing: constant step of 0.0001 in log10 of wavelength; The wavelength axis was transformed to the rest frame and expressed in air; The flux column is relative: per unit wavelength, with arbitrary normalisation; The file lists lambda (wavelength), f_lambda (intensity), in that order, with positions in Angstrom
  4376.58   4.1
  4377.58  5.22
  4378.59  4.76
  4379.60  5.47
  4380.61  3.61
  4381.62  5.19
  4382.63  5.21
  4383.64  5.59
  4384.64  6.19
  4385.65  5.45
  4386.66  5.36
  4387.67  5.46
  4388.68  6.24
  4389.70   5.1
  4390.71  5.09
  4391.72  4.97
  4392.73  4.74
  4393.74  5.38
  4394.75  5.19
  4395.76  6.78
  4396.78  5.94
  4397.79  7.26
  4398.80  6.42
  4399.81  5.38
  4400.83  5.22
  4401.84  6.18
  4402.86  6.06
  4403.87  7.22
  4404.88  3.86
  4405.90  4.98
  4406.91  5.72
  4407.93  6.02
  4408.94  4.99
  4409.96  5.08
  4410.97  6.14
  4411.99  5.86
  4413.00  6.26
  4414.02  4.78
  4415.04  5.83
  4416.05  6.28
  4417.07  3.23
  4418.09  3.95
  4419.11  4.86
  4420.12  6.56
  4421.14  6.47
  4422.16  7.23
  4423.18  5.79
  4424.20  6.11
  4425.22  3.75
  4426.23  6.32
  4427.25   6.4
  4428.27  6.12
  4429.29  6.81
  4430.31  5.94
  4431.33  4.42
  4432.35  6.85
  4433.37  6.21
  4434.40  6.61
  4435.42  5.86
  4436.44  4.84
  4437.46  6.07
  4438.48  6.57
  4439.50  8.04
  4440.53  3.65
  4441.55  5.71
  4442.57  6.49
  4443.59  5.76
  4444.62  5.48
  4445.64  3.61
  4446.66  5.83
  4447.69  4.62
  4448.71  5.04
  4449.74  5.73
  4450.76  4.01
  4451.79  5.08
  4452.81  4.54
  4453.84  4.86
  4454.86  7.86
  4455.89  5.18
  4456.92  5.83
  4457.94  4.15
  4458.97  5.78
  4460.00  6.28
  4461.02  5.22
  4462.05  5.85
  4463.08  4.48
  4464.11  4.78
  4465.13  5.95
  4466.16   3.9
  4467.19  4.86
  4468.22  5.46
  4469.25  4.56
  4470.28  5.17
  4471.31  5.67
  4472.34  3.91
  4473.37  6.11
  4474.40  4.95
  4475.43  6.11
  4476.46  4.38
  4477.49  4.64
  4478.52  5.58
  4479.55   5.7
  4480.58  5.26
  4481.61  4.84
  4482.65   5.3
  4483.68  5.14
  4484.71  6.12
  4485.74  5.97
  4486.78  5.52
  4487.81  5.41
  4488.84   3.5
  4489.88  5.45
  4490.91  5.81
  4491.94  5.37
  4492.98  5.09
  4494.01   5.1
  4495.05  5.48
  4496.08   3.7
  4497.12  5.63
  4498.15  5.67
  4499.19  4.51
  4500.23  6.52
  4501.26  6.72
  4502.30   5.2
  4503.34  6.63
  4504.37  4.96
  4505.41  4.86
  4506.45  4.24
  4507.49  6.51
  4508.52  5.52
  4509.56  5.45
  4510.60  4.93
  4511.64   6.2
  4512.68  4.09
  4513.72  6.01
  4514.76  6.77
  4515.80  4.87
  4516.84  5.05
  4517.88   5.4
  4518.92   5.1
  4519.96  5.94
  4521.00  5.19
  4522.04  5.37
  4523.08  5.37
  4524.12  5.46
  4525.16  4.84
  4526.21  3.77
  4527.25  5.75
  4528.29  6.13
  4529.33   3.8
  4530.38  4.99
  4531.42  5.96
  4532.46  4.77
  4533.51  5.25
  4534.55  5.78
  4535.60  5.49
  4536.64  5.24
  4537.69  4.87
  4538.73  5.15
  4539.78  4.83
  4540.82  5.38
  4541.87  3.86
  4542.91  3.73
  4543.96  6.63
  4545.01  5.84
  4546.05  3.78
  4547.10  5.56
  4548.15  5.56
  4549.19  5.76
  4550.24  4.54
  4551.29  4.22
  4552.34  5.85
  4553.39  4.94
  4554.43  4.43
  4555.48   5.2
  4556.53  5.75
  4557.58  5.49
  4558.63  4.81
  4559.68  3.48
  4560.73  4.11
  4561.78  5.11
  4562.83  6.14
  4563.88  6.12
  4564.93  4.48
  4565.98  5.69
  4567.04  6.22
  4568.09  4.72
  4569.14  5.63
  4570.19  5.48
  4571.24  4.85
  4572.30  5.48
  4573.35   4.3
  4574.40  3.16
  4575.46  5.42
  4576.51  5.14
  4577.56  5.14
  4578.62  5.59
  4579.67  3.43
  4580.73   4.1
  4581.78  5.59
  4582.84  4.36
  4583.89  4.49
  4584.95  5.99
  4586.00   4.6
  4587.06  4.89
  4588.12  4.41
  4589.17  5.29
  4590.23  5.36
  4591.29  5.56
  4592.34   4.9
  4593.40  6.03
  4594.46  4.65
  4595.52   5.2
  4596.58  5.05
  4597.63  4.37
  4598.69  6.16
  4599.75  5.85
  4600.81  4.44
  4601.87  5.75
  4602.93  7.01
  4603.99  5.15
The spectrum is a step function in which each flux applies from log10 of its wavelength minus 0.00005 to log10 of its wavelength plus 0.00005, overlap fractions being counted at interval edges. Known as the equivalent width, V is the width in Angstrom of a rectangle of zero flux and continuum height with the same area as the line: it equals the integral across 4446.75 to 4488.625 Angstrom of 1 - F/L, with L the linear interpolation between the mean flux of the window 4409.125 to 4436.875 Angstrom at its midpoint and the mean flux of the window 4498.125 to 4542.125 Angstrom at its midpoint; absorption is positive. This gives 2.22 Angstrom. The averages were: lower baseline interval 5.72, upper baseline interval 5.31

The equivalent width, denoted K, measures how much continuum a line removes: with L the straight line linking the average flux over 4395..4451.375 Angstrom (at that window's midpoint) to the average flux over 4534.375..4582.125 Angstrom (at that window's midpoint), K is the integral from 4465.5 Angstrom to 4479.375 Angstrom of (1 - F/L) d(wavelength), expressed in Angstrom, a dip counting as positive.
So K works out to 1.0 Angstrom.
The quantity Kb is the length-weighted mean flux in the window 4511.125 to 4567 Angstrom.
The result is 5.18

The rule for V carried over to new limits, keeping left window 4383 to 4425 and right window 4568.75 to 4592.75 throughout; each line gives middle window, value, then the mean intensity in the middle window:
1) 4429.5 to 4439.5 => -1.02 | 6.06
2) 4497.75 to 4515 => -1.13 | 5.55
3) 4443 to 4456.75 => 0.55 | 5.22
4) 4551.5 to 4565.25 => -0.15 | 5.06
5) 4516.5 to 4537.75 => -0.38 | 5.22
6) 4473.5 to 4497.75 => 0.29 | 5.24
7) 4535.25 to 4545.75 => 0.02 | 5.07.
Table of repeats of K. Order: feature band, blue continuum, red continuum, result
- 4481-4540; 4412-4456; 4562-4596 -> 0.3 Angstrom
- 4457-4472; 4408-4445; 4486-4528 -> 1.1 Angstrom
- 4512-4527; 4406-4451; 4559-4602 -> 0.1 Angstrom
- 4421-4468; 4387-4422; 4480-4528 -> -0.7 Angstrom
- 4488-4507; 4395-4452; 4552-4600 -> 0.5 Angstrom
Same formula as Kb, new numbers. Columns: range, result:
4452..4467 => 5.32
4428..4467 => 5.52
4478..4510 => 5.38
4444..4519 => 5.28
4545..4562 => 4.94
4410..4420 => 5.29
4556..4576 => 5.08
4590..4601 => 5.26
